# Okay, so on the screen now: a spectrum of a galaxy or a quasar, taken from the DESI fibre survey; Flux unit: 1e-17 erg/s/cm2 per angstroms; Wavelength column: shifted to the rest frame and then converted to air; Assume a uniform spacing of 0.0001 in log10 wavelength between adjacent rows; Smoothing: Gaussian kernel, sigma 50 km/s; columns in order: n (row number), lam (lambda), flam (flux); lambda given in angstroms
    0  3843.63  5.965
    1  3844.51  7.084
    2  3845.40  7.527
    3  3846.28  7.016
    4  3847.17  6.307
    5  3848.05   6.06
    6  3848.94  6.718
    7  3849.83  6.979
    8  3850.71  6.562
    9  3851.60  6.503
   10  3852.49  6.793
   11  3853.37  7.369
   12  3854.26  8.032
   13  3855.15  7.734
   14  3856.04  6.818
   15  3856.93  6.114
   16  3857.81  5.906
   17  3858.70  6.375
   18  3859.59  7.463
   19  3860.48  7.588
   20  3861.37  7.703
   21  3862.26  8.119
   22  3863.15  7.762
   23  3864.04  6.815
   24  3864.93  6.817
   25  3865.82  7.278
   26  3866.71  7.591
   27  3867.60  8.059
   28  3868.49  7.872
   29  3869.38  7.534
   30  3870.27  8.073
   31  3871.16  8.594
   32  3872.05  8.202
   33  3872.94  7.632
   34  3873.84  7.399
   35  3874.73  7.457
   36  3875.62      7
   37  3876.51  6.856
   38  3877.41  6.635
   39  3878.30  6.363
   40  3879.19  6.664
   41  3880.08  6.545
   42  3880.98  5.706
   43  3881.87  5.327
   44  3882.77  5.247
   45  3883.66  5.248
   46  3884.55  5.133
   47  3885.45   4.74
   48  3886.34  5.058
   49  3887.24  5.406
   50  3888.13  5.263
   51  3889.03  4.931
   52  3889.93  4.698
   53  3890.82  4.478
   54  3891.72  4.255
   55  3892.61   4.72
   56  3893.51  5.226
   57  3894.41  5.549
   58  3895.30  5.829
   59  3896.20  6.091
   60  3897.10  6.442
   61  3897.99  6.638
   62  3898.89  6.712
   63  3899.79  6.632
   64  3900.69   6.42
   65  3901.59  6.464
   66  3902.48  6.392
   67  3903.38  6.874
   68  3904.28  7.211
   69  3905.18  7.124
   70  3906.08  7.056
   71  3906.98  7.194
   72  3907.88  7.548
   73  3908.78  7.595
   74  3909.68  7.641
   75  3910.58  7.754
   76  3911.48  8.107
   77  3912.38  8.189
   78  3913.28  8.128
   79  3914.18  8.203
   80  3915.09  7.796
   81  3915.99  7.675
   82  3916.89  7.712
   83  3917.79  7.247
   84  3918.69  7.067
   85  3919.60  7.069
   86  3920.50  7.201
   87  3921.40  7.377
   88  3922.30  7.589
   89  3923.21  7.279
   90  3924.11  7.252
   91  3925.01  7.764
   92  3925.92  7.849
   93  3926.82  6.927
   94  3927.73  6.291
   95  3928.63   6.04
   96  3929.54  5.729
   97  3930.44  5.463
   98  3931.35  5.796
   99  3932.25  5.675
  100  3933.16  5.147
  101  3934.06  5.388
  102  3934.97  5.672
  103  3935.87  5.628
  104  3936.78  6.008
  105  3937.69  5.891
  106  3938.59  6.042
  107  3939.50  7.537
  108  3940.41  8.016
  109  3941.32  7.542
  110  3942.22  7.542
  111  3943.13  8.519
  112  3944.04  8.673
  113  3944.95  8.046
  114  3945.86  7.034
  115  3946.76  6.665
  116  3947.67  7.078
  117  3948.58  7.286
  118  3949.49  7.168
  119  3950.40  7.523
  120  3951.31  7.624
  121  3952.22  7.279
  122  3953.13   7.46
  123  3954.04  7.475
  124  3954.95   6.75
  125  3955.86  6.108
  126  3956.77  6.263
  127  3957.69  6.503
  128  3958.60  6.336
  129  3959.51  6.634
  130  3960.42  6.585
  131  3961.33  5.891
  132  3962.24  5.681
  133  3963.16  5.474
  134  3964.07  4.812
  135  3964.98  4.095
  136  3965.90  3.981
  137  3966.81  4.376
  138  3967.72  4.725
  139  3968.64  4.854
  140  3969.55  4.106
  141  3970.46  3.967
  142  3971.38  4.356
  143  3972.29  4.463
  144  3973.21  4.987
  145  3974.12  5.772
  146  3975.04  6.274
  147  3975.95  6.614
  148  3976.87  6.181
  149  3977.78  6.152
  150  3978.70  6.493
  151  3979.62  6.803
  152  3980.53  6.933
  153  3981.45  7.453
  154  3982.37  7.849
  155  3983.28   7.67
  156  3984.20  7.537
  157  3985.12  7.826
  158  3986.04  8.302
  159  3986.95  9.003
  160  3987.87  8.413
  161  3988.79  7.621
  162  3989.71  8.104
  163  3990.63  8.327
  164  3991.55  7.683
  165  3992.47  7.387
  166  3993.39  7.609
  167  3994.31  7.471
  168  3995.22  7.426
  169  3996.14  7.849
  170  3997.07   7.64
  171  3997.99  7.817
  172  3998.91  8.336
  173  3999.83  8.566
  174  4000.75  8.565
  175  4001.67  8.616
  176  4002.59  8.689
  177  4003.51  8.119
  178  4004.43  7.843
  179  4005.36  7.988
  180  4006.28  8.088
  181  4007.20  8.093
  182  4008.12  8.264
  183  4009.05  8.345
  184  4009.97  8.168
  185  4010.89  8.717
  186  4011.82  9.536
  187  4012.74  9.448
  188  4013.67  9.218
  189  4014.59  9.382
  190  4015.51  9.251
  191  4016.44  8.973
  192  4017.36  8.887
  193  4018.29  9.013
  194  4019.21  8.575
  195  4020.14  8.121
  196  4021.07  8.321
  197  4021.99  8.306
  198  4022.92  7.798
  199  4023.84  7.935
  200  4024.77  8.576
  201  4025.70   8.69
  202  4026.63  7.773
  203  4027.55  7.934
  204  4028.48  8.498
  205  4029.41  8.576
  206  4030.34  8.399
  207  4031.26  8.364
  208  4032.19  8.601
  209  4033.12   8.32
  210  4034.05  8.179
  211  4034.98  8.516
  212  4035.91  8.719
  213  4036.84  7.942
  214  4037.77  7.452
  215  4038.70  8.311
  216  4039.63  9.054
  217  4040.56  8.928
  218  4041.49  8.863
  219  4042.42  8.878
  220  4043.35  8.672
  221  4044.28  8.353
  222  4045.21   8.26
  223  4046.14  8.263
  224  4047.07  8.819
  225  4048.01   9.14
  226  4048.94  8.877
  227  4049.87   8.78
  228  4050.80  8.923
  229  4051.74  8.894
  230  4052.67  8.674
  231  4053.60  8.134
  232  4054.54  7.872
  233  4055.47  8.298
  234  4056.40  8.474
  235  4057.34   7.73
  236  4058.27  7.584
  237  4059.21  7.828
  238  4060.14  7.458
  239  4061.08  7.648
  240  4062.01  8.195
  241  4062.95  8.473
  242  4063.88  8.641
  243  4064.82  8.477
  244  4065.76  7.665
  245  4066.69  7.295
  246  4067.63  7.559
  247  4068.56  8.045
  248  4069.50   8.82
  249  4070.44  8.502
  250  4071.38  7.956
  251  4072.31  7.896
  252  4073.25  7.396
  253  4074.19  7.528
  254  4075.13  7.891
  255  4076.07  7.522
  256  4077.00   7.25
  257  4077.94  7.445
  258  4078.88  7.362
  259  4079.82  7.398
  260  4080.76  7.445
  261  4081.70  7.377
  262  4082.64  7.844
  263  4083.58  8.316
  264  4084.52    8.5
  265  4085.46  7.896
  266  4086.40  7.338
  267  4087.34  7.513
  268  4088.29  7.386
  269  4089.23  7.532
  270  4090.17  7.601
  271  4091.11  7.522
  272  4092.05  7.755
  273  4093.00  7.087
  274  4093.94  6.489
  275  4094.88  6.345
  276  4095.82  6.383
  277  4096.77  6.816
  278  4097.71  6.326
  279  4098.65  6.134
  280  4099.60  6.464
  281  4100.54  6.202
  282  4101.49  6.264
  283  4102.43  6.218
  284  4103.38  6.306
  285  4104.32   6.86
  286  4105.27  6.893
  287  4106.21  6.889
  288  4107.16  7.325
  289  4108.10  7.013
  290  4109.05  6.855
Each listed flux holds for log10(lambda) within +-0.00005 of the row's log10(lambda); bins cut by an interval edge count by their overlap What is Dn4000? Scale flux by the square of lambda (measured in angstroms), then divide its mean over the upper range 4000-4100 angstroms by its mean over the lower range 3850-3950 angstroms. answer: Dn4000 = 1.3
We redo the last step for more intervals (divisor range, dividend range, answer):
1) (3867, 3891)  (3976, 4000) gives 1.26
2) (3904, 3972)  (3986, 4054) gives 1.32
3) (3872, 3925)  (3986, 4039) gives 1.34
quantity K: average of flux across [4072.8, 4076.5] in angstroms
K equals 7.57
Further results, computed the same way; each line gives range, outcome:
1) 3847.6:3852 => 6.57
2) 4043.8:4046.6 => 8.31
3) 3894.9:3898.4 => 6.25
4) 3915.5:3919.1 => 7.45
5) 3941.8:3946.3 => 7.96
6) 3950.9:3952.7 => 7.45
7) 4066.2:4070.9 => 8.05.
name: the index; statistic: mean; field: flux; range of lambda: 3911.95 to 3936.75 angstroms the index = 6.84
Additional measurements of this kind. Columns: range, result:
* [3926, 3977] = 6.19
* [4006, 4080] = 8.32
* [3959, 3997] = 6.45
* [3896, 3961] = 6.98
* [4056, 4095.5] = 7.71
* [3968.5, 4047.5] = 7.89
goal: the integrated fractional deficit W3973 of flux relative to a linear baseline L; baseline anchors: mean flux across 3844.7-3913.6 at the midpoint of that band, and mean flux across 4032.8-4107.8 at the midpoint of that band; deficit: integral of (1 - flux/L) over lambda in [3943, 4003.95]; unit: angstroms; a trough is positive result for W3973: 3.17 angstroms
